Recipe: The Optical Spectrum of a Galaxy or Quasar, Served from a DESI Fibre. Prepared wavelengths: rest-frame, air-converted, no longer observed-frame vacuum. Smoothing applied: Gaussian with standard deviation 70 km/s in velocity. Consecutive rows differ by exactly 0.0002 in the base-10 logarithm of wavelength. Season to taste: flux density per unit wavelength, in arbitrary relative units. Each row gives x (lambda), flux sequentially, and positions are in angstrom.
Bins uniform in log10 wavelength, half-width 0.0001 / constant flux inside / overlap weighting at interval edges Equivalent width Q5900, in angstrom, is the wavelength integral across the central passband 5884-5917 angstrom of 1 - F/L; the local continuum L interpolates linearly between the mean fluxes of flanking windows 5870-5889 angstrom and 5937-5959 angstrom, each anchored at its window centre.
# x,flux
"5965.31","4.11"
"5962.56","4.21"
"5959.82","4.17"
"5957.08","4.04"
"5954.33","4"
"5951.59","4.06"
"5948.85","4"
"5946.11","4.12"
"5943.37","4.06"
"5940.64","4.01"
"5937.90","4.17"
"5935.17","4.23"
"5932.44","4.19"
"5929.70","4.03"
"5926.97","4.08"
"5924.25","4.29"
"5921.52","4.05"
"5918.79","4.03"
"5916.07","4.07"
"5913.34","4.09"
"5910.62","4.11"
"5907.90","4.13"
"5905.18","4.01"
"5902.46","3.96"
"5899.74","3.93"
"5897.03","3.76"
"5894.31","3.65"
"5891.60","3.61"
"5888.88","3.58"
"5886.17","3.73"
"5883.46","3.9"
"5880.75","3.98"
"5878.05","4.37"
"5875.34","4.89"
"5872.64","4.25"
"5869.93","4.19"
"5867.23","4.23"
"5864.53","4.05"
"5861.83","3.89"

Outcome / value 1.85 angstrom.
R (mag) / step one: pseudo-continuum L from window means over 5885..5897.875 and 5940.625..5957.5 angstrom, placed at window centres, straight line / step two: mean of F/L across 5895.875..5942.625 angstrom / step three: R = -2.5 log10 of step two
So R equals -0.06 mag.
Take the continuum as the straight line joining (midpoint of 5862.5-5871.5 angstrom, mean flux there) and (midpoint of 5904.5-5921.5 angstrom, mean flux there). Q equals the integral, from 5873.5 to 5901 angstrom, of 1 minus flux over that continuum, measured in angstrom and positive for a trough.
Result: 1.1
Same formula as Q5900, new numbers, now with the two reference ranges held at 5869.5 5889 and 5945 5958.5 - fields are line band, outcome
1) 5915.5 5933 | -0.10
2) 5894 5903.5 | 0.63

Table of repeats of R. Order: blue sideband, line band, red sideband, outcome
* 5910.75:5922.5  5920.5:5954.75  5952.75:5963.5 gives -0.01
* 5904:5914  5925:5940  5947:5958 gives -0.02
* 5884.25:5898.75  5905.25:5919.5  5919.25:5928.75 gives -0.03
